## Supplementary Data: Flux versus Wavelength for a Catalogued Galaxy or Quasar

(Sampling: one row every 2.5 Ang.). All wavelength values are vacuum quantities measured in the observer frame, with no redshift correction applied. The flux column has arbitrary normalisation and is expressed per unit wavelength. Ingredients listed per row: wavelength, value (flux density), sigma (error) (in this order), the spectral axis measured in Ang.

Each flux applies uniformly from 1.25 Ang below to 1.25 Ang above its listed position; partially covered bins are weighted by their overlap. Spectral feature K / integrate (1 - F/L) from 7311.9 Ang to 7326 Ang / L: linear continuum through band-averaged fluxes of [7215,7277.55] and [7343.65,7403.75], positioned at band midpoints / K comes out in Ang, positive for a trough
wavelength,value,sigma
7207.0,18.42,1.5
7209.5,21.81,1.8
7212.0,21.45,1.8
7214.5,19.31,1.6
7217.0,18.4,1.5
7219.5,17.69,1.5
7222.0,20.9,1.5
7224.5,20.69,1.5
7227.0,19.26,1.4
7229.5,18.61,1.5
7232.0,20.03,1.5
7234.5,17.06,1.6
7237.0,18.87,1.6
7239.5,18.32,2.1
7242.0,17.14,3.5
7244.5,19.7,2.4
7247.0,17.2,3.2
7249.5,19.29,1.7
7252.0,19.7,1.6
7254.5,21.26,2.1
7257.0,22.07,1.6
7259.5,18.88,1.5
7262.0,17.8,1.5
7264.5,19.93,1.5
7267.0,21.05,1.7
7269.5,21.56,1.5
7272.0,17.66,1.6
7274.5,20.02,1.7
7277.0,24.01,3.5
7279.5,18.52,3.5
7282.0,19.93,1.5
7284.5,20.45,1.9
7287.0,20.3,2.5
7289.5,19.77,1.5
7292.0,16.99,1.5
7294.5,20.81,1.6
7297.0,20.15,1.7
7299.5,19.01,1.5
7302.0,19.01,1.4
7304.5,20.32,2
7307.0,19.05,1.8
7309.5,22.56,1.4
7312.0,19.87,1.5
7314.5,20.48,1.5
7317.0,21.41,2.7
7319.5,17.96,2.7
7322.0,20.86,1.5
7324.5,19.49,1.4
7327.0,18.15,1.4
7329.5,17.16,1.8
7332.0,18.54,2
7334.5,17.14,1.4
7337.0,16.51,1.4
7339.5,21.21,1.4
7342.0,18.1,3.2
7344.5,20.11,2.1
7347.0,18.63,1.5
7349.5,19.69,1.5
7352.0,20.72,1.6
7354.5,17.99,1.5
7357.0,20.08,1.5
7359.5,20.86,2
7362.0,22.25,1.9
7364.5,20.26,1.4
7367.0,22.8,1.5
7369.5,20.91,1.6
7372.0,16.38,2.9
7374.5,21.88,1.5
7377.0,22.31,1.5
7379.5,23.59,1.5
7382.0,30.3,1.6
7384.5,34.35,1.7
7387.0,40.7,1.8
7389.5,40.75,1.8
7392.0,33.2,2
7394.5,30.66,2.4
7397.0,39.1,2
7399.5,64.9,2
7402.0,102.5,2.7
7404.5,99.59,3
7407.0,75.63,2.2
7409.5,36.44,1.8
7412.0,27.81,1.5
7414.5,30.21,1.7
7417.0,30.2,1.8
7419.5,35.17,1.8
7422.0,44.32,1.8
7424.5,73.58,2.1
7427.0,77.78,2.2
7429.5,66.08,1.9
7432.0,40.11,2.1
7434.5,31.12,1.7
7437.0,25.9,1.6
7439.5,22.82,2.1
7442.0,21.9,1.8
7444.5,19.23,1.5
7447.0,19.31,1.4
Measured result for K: 3.2 Ang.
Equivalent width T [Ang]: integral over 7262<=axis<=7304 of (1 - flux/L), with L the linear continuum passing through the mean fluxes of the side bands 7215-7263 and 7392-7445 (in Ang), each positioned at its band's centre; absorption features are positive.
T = 9.73 Ang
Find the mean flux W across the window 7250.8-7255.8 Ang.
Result 20.5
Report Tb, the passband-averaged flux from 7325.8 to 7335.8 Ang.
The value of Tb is 17.7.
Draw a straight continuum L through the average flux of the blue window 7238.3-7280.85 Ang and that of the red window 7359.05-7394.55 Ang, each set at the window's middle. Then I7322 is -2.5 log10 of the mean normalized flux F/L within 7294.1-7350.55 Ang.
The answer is 0.20 mag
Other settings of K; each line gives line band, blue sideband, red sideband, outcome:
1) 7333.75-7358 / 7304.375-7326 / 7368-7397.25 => 5.2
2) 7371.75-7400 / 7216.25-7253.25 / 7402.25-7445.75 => 5.4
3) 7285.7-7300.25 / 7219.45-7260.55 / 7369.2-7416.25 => 4.1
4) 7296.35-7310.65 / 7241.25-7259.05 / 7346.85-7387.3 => 0.7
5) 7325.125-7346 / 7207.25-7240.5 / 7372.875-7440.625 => 9.8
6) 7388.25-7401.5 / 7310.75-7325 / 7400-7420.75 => 1.2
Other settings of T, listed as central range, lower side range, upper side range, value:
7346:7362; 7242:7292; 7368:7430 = 7.2 Ang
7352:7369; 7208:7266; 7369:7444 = 7.2 Ang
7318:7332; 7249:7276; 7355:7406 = 4.8 Ang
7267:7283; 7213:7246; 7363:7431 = 3.2 Ang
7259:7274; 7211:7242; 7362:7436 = 3.0 Ang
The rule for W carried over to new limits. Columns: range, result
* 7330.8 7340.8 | 18.3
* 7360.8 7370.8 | 21.5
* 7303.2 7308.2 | 19.7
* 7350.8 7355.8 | 19.3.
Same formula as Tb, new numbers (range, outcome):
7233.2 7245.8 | 18.2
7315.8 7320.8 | 19.7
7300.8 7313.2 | 20.2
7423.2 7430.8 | 72.1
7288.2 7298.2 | 19.4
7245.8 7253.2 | 18.7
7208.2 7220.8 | 19.7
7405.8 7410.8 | 55.6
